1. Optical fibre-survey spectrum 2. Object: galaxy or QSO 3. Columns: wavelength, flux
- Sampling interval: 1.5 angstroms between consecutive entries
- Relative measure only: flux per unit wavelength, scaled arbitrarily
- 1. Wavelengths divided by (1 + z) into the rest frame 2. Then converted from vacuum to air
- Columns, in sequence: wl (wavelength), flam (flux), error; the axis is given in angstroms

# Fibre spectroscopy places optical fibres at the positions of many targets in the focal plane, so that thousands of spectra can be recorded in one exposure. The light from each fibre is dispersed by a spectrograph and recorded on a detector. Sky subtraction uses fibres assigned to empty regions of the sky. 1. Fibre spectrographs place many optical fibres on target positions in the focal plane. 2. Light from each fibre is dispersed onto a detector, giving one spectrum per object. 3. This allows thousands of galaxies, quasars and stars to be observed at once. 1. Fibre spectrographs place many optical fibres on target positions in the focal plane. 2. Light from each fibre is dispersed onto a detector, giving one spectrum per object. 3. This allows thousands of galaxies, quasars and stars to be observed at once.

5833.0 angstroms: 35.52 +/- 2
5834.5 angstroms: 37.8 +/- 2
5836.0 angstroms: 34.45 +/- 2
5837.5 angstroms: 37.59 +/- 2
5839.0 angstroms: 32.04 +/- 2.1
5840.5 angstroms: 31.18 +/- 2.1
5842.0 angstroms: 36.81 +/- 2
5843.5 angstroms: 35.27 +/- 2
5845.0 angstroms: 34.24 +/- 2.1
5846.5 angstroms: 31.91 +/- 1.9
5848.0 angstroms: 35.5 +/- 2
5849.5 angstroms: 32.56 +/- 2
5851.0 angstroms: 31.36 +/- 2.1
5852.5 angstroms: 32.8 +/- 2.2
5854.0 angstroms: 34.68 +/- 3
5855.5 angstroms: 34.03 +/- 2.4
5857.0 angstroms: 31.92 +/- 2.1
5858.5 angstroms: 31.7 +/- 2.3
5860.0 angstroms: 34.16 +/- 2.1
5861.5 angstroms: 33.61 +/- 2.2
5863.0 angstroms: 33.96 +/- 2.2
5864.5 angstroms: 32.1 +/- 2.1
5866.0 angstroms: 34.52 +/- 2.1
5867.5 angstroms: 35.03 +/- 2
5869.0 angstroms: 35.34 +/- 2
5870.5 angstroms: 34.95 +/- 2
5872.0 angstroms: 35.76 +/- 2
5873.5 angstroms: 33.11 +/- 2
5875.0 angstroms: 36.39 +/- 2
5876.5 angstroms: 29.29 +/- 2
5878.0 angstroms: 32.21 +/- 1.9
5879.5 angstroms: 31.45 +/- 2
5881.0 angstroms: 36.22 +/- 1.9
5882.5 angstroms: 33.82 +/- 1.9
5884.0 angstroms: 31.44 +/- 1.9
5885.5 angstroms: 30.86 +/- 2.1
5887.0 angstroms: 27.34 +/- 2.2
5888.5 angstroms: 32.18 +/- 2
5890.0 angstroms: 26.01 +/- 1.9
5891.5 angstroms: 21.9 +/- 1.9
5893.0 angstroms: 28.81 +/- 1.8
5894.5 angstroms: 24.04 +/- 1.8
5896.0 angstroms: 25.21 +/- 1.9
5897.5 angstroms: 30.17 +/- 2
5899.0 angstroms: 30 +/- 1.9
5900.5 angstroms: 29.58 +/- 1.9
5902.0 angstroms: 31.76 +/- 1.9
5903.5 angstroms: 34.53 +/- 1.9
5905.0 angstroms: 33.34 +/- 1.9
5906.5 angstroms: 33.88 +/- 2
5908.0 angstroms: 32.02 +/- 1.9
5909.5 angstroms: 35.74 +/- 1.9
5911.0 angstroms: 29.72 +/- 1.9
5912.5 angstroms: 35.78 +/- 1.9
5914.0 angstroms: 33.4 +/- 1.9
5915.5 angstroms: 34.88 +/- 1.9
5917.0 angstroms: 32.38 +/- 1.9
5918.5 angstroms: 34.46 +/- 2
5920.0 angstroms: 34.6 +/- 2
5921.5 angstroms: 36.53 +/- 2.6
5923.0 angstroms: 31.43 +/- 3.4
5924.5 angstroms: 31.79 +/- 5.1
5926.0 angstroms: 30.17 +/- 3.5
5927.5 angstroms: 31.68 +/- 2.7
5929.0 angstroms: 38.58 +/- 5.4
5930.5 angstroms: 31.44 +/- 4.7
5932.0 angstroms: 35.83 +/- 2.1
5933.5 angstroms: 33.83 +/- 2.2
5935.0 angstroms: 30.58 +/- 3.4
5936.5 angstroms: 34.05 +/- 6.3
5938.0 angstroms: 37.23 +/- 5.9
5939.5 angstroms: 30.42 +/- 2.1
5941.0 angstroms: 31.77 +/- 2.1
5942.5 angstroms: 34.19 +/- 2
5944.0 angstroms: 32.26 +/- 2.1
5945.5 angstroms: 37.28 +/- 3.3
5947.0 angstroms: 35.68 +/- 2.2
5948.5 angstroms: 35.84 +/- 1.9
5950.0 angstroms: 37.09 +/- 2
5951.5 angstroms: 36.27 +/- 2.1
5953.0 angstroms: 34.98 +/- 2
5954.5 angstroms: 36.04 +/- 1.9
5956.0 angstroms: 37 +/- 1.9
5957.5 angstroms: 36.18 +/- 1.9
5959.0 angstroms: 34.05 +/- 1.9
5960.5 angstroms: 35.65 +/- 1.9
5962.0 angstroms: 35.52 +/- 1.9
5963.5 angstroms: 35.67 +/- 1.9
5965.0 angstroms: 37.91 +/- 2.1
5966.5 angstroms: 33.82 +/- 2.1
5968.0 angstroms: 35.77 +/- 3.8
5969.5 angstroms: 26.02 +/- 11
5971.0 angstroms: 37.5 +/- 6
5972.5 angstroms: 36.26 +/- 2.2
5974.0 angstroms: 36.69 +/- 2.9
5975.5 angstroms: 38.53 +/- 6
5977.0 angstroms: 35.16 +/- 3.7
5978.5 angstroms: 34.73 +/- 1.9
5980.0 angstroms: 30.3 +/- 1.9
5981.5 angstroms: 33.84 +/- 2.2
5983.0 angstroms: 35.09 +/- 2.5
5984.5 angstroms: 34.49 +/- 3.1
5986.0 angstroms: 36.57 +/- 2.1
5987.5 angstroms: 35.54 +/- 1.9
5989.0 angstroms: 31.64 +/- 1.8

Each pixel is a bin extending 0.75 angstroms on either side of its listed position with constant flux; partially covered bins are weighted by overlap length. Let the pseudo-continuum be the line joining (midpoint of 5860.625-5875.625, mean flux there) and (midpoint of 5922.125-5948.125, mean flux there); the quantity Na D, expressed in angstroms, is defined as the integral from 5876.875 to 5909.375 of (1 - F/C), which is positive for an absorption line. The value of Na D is 3.5 angstroms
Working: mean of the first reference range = 34.5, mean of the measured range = 30.4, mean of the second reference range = 33.5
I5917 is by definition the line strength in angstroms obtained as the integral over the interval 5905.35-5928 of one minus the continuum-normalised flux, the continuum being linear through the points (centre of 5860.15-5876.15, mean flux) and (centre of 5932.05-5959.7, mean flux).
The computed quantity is 0.9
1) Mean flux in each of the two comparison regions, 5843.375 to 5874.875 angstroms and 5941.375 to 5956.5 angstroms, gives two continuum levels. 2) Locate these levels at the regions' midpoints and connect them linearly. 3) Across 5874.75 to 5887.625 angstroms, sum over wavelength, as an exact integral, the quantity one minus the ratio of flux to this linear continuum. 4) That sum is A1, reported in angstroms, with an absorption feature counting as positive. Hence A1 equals 0.83 angstroms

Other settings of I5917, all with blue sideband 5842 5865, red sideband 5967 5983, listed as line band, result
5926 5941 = 0.30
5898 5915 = 0.61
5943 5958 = -0.67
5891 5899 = 1.72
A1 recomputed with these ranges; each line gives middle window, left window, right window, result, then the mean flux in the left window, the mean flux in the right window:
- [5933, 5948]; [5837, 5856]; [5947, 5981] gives 0.5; 33.8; 35.3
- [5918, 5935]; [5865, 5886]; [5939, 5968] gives 0.6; 33.6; 35.2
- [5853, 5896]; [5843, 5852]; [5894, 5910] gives 0.4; 33.4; 31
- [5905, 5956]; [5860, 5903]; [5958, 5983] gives -1.1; 31.4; 34.9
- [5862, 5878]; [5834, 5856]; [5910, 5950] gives 0.0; 34.1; 33.8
